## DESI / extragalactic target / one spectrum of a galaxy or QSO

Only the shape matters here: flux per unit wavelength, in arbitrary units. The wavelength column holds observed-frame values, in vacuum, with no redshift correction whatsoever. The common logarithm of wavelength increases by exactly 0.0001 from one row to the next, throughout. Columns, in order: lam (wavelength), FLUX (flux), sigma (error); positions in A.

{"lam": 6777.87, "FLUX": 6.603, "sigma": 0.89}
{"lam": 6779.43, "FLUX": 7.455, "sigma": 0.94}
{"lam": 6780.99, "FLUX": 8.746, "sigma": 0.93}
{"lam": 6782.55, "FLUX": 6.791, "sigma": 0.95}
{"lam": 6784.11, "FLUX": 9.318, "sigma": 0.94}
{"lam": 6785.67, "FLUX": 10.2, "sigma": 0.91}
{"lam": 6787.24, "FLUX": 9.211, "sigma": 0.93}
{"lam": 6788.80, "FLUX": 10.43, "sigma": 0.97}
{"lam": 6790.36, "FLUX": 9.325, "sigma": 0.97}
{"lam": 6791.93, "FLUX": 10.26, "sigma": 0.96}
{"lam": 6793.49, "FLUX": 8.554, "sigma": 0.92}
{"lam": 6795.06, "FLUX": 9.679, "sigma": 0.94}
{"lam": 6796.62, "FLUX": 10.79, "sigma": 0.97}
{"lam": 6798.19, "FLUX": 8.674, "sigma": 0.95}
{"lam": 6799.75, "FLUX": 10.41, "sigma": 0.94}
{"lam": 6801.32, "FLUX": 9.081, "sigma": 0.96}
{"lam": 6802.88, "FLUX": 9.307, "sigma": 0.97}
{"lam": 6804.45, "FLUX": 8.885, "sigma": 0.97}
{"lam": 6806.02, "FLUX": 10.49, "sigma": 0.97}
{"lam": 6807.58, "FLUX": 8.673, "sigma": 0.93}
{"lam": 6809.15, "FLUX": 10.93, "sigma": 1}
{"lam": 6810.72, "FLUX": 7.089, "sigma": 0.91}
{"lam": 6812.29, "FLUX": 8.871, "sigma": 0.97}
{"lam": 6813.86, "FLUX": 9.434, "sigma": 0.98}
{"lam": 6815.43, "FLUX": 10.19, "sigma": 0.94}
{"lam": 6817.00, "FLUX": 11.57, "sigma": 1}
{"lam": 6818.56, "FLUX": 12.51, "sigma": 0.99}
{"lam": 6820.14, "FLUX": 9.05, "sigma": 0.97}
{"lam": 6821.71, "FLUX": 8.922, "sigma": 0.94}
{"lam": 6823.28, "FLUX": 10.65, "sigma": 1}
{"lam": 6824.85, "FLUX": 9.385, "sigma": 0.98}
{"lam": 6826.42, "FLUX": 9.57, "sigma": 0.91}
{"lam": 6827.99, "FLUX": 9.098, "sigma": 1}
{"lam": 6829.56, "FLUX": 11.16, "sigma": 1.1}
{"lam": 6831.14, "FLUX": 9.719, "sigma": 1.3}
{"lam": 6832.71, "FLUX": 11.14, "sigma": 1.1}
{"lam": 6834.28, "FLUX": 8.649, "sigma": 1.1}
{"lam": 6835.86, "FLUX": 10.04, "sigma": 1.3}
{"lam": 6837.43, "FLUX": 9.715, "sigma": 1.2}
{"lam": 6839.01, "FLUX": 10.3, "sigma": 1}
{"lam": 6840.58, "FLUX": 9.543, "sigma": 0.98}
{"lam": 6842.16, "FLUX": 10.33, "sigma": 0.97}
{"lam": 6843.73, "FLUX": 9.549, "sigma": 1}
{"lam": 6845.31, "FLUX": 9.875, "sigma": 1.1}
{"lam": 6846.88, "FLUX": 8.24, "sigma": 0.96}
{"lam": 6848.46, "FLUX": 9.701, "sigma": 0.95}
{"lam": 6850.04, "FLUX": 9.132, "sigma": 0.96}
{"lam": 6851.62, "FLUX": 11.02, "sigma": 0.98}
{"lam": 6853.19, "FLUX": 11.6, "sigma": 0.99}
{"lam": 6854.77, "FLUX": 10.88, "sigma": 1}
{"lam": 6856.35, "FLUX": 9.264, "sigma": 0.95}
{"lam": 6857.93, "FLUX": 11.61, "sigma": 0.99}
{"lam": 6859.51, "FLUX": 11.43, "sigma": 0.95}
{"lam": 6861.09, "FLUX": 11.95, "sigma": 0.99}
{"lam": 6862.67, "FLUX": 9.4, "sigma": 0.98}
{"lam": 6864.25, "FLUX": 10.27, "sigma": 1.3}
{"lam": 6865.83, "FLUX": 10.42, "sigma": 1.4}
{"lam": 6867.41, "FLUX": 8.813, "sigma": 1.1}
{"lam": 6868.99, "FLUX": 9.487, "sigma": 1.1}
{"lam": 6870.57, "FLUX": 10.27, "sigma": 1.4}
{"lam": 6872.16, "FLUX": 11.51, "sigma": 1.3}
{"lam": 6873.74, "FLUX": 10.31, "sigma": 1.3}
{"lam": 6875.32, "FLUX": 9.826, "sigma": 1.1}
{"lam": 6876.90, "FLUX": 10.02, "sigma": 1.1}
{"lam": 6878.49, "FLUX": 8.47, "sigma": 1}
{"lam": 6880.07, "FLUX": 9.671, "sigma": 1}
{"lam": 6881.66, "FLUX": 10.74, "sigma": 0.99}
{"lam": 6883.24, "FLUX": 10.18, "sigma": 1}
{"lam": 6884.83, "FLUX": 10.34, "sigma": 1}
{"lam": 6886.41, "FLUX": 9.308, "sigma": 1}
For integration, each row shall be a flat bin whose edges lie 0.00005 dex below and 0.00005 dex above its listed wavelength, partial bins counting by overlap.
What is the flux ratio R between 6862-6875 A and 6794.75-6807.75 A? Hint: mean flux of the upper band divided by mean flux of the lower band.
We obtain 1.05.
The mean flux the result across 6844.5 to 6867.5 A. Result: 10.3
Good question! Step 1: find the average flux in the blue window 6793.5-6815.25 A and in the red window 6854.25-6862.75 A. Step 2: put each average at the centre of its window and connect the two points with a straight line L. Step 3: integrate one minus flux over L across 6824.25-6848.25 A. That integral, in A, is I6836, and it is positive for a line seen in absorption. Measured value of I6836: 1.2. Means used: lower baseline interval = 9.4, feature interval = 9.76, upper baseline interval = 10.9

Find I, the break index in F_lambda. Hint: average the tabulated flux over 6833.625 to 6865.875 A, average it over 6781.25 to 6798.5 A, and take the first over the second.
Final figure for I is 1.08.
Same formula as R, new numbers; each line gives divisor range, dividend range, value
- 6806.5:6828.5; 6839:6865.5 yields 1.05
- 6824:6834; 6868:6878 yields 1.02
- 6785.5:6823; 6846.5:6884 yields 1.05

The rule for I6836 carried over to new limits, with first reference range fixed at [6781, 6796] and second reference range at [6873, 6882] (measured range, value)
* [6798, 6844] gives -1.5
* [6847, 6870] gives -1.4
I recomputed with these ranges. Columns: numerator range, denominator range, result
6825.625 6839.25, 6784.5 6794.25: 1.03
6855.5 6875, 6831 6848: 1.07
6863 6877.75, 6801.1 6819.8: 1.03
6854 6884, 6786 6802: 1.06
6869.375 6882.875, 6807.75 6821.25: 1.02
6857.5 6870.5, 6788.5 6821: 1.07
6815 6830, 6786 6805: 1.07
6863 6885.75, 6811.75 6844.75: 1.00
